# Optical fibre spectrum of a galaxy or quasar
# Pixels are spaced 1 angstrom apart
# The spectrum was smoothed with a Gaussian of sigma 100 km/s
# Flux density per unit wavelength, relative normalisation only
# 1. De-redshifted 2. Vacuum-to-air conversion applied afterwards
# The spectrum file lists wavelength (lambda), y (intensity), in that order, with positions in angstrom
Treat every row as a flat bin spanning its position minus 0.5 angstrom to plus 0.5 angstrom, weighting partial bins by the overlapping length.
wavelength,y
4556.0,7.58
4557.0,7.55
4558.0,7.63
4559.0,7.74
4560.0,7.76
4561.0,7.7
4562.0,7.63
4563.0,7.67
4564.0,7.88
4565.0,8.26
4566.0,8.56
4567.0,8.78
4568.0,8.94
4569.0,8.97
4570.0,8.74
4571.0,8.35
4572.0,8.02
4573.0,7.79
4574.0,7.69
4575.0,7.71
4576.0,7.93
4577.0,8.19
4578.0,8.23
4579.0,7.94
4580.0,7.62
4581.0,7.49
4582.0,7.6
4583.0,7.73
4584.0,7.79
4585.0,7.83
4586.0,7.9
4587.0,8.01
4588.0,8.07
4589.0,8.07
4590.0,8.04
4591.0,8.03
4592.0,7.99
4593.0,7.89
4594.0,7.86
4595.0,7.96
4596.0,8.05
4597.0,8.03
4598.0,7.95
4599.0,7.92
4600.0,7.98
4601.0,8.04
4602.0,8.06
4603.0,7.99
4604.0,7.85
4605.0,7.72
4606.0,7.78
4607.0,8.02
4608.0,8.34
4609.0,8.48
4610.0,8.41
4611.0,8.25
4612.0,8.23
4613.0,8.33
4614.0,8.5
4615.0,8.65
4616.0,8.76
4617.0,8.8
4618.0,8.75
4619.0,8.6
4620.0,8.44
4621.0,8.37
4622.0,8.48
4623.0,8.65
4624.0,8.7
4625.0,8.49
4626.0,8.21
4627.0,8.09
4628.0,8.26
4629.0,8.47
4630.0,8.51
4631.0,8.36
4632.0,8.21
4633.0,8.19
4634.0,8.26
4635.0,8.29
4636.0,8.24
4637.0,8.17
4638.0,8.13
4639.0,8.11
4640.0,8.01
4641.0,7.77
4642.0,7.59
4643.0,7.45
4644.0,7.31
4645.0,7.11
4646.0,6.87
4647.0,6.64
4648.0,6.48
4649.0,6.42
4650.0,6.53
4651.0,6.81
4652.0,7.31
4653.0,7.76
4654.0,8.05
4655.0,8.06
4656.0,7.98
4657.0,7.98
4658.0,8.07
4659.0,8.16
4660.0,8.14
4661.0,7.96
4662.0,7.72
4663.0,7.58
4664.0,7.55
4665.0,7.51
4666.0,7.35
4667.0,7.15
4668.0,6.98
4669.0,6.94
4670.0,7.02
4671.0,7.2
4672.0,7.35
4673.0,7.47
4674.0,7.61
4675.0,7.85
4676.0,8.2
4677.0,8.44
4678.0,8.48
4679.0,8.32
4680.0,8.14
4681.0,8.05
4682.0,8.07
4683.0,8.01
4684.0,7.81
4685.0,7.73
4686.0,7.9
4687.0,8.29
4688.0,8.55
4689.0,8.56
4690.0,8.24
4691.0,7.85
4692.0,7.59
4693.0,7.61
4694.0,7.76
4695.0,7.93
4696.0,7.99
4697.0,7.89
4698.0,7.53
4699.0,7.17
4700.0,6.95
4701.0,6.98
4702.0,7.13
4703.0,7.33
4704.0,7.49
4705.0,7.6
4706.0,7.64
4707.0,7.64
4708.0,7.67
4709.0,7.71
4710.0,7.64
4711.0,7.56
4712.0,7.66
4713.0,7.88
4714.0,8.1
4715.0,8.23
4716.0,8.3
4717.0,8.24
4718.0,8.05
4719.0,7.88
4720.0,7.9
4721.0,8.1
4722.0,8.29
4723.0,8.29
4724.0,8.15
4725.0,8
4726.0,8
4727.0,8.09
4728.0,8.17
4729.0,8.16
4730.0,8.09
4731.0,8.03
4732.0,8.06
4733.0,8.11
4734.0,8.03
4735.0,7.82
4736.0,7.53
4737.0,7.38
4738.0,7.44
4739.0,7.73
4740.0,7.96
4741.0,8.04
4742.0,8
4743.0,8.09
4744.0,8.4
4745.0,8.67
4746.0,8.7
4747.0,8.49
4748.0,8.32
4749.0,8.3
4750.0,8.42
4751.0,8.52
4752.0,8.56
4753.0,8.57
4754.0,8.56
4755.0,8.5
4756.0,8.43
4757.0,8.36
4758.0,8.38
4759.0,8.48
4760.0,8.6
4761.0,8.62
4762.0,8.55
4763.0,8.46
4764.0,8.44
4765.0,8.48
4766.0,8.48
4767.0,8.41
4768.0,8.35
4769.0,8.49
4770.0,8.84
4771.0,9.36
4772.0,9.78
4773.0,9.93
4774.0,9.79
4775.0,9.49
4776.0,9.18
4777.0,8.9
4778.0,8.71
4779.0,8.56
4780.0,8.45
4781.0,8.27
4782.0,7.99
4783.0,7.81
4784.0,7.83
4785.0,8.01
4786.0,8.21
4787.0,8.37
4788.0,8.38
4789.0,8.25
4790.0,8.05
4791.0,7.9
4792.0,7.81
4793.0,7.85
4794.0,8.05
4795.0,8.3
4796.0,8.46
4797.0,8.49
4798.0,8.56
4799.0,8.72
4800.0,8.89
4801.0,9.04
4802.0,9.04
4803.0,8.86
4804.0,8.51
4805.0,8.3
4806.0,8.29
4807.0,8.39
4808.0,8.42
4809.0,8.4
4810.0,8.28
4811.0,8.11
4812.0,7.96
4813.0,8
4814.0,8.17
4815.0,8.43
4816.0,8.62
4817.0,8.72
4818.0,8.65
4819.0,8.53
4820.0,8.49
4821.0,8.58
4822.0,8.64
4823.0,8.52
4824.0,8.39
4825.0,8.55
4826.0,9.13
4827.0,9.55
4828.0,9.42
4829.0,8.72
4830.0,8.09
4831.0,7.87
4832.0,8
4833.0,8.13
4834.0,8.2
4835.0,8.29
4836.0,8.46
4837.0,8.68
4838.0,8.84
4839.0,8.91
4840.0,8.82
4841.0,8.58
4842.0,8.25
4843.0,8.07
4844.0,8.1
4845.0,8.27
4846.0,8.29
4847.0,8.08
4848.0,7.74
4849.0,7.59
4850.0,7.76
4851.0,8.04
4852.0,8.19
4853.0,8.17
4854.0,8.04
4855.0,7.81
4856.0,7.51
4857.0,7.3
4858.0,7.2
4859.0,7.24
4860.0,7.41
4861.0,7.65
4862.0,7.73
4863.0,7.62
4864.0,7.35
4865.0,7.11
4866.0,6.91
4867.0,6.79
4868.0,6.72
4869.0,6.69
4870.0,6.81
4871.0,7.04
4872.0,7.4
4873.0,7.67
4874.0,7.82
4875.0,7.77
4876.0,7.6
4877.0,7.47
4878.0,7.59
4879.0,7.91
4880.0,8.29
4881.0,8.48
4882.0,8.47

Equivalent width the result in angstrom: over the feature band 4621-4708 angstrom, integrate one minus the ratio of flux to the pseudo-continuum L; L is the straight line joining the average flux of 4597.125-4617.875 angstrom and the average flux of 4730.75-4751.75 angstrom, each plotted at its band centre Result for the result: 4.1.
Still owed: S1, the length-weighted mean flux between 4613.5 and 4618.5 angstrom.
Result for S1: 8.69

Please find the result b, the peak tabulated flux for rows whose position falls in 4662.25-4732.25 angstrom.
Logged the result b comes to 8.56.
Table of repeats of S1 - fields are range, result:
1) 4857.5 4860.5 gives 7.28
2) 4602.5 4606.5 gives 7.84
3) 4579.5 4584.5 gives 7.65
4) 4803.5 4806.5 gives 8.37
